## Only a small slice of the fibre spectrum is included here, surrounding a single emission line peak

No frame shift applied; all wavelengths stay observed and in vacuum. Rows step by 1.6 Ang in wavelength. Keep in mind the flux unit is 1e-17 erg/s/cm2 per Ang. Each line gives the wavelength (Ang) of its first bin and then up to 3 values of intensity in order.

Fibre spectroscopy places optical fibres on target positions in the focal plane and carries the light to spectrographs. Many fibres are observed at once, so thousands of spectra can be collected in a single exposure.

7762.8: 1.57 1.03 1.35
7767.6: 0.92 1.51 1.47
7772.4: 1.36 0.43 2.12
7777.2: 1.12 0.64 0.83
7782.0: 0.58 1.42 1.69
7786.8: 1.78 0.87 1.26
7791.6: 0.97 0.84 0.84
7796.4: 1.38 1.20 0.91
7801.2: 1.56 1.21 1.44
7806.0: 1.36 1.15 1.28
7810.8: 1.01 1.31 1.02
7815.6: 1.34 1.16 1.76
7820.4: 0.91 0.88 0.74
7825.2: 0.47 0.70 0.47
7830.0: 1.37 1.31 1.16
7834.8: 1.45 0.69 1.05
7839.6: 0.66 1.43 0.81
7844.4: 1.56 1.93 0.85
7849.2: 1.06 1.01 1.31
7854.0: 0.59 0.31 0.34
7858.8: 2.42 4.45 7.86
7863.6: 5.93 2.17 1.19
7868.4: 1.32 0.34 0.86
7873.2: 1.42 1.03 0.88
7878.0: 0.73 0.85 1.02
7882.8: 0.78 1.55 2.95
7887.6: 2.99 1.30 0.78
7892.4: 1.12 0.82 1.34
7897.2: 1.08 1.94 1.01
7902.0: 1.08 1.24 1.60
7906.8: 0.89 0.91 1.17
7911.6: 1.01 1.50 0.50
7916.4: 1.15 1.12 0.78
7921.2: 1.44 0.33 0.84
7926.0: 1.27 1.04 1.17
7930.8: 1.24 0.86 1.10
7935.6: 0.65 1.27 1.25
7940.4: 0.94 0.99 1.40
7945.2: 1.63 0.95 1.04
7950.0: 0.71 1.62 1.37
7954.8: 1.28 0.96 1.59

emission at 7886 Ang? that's [N II]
